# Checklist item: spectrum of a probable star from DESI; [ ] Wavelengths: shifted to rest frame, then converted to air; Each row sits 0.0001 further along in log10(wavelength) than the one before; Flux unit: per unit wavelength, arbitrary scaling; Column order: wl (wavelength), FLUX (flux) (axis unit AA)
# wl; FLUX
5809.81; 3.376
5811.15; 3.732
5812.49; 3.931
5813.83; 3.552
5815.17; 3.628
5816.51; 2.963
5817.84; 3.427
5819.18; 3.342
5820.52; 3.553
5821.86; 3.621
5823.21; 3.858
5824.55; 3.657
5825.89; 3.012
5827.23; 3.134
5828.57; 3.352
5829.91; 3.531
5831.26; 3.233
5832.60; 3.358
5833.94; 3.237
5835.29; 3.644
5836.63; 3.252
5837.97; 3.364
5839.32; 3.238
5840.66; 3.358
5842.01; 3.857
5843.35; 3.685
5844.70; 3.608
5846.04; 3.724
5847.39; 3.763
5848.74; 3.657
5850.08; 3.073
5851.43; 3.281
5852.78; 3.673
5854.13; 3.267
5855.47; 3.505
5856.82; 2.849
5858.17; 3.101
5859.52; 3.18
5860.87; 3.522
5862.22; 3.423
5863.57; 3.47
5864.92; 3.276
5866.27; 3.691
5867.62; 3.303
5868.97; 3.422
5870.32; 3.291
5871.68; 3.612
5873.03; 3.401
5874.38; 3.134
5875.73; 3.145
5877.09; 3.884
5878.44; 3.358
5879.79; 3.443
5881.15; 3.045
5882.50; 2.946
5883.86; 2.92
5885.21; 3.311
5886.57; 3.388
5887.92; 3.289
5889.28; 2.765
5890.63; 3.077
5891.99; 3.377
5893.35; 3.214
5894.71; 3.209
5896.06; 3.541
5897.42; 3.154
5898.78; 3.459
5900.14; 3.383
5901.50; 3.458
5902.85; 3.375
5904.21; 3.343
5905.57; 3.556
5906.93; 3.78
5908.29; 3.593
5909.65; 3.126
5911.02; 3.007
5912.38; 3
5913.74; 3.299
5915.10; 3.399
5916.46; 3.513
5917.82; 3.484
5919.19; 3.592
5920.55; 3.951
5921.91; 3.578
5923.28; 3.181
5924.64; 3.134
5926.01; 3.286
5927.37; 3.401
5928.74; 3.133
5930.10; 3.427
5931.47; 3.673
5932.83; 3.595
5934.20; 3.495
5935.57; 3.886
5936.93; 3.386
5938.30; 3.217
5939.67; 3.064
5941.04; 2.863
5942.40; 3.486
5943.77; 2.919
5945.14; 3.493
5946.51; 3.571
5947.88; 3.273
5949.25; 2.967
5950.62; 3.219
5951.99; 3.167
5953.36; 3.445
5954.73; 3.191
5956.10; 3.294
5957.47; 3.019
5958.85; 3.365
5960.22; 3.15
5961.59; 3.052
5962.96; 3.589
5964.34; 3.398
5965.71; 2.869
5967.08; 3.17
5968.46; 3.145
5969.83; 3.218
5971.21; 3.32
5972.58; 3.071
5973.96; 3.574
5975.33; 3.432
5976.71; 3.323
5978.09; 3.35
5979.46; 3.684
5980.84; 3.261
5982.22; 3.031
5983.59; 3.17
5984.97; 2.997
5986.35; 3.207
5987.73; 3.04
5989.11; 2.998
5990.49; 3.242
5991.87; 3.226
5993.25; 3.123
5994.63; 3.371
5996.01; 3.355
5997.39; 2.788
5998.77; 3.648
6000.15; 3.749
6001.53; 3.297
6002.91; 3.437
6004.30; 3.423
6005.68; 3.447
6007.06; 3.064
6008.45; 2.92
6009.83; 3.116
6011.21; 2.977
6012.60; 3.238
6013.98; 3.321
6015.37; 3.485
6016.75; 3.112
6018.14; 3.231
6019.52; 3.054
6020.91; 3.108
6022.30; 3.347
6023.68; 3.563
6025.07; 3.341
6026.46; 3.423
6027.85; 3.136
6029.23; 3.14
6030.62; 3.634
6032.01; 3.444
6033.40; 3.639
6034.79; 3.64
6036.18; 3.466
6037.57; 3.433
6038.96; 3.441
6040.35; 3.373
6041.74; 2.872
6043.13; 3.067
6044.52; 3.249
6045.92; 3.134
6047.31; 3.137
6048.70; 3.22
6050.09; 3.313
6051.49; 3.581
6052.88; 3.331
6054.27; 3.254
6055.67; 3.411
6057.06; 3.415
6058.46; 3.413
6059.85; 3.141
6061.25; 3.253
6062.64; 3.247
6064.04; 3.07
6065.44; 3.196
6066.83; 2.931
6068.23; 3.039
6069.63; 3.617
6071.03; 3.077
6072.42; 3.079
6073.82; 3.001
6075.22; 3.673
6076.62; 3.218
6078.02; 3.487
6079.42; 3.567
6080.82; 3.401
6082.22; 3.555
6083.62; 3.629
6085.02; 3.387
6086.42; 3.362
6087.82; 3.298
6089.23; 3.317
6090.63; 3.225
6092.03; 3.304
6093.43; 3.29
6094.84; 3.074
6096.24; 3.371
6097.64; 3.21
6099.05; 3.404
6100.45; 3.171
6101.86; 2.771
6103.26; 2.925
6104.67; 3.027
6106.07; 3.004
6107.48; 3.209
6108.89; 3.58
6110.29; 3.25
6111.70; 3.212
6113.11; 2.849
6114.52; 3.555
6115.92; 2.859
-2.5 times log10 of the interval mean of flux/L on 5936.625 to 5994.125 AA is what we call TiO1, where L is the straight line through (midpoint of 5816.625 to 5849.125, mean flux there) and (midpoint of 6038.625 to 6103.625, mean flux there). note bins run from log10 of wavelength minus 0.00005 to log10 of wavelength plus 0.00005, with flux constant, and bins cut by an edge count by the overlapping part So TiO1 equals 0.04 mag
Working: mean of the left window 3.47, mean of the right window 3.27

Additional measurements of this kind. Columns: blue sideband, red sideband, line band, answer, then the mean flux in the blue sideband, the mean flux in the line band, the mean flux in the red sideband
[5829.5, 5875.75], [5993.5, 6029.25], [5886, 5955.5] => 0.00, 3.41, 3.34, 3.27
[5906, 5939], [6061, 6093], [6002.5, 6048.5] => 0.02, 3.42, 3.28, 3.3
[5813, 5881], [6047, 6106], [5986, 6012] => 0.03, 3.42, 3.23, 3.27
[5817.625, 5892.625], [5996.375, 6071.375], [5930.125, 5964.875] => 0.01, 3.37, 3.31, 3.29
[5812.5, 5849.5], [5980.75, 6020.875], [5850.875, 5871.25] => 0.02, 3.47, 3.35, 3.22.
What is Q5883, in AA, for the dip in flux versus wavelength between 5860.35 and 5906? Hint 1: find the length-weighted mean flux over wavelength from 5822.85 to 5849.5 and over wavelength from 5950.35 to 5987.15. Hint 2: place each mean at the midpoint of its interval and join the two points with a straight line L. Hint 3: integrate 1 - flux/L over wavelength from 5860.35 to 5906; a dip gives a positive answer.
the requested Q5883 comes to 0.9 AA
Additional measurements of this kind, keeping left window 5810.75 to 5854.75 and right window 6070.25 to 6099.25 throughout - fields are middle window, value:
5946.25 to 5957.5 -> 0.55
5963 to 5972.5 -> 0.53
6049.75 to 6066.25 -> 0.22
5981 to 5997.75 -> 1.20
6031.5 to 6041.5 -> -0.32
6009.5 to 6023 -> 0.67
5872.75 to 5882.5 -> 0.37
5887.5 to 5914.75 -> 1.03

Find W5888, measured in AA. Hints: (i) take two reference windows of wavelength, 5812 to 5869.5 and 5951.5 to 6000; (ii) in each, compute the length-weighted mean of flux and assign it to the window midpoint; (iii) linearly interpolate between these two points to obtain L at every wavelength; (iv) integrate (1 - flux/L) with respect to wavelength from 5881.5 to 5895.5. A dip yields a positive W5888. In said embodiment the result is 0.9 AA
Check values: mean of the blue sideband 3.43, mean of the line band 3.15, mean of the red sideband 3.24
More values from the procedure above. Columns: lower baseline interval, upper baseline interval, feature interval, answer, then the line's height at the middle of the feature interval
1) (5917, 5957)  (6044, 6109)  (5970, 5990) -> 0.5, 3.33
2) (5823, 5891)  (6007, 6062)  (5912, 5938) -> -0.9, 3.33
